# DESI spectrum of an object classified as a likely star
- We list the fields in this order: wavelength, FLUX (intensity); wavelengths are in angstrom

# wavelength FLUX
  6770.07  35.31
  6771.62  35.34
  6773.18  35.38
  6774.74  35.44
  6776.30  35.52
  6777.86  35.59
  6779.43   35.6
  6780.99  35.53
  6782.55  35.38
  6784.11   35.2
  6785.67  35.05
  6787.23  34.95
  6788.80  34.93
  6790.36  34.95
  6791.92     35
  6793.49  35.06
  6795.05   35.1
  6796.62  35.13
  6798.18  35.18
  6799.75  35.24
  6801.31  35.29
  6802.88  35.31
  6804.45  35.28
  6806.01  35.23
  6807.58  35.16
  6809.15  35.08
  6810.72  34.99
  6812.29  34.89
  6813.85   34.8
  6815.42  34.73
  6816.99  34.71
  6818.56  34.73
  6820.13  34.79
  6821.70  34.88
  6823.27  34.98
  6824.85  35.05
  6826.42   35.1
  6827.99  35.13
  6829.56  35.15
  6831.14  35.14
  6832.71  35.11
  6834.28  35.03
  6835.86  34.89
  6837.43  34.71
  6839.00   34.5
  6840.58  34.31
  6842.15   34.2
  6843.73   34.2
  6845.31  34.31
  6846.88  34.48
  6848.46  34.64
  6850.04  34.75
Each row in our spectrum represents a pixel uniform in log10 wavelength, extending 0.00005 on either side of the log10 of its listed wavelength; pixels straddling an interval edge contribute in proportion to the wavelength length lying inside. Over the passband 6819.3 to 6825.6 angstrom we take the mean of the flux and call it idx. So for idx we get 34.9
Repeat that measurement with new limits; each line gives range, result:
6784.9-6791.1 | 35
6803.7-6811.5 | 35.1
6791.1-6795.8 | 35.1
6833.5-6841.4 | 34.7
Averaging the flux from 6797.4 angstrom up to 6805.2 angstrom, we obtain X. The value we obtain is 35.2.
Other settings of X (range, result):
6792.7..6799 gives 35.1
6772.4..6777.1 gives 35.4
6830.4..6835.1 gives 35.1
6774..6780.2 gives 35.5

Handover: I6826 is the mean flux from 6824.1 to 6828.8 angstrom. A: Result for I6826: 35.1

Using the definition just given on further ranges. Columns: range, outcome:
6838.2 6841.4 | 34.5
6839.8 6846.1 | 34.3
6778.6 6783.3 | 35.5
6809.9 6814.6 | 34.9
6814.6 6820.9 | 34.7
